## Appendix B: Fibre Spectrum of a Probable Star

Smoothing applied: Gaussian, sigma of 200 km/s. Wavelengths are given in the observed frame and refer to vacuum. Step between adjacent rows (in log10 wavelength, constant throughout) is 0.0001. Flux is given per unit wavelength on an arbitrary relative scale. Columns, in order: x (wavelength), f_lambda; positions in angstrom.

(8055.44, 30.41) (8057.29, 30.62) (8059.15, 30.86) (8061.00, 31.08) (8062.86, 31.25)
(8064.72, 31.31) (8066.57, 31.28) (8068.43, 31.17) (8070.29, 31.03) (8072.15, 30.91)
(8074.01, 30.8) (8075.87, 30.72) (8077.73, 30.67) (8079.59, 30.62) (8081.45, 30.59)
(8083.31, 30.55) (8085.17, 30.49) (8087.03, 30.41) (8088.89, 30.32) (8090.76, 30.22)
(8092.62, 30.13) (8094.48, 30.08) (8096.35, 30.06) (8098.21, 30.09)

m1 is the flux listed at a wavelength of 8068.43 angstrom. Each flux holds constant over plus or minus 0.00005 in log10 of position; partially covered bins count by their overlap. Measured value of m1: 31.17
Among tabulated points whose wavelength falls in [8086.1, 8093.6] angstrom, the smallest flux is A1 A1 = 30.13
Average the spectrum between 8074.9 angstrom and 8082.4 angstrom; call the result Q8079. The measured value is 30.7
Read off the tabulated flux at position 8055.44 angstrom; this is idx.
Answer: 30.41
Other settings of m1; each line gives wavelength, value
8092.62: 30.13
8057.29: 30.62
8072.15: 30.91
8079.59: 30.62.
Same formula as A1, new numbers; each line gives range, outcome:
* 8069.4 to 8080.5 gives 30.62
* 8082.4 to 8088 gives 30.41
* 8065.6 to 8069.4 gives 31.17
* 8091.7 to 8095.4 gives 30.08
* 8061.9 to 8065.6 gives 31.25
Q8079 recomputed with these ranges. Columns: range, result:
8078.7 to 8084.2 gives 30.6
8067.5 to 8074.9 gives 31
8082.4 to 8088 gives 30.5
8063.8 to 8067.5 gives 31.3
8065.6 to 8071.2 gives 31.2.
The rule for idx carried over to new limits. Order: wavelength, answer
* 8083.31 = 30.55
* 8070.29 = 31.03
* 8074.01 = 30.8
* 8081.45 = 30.59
